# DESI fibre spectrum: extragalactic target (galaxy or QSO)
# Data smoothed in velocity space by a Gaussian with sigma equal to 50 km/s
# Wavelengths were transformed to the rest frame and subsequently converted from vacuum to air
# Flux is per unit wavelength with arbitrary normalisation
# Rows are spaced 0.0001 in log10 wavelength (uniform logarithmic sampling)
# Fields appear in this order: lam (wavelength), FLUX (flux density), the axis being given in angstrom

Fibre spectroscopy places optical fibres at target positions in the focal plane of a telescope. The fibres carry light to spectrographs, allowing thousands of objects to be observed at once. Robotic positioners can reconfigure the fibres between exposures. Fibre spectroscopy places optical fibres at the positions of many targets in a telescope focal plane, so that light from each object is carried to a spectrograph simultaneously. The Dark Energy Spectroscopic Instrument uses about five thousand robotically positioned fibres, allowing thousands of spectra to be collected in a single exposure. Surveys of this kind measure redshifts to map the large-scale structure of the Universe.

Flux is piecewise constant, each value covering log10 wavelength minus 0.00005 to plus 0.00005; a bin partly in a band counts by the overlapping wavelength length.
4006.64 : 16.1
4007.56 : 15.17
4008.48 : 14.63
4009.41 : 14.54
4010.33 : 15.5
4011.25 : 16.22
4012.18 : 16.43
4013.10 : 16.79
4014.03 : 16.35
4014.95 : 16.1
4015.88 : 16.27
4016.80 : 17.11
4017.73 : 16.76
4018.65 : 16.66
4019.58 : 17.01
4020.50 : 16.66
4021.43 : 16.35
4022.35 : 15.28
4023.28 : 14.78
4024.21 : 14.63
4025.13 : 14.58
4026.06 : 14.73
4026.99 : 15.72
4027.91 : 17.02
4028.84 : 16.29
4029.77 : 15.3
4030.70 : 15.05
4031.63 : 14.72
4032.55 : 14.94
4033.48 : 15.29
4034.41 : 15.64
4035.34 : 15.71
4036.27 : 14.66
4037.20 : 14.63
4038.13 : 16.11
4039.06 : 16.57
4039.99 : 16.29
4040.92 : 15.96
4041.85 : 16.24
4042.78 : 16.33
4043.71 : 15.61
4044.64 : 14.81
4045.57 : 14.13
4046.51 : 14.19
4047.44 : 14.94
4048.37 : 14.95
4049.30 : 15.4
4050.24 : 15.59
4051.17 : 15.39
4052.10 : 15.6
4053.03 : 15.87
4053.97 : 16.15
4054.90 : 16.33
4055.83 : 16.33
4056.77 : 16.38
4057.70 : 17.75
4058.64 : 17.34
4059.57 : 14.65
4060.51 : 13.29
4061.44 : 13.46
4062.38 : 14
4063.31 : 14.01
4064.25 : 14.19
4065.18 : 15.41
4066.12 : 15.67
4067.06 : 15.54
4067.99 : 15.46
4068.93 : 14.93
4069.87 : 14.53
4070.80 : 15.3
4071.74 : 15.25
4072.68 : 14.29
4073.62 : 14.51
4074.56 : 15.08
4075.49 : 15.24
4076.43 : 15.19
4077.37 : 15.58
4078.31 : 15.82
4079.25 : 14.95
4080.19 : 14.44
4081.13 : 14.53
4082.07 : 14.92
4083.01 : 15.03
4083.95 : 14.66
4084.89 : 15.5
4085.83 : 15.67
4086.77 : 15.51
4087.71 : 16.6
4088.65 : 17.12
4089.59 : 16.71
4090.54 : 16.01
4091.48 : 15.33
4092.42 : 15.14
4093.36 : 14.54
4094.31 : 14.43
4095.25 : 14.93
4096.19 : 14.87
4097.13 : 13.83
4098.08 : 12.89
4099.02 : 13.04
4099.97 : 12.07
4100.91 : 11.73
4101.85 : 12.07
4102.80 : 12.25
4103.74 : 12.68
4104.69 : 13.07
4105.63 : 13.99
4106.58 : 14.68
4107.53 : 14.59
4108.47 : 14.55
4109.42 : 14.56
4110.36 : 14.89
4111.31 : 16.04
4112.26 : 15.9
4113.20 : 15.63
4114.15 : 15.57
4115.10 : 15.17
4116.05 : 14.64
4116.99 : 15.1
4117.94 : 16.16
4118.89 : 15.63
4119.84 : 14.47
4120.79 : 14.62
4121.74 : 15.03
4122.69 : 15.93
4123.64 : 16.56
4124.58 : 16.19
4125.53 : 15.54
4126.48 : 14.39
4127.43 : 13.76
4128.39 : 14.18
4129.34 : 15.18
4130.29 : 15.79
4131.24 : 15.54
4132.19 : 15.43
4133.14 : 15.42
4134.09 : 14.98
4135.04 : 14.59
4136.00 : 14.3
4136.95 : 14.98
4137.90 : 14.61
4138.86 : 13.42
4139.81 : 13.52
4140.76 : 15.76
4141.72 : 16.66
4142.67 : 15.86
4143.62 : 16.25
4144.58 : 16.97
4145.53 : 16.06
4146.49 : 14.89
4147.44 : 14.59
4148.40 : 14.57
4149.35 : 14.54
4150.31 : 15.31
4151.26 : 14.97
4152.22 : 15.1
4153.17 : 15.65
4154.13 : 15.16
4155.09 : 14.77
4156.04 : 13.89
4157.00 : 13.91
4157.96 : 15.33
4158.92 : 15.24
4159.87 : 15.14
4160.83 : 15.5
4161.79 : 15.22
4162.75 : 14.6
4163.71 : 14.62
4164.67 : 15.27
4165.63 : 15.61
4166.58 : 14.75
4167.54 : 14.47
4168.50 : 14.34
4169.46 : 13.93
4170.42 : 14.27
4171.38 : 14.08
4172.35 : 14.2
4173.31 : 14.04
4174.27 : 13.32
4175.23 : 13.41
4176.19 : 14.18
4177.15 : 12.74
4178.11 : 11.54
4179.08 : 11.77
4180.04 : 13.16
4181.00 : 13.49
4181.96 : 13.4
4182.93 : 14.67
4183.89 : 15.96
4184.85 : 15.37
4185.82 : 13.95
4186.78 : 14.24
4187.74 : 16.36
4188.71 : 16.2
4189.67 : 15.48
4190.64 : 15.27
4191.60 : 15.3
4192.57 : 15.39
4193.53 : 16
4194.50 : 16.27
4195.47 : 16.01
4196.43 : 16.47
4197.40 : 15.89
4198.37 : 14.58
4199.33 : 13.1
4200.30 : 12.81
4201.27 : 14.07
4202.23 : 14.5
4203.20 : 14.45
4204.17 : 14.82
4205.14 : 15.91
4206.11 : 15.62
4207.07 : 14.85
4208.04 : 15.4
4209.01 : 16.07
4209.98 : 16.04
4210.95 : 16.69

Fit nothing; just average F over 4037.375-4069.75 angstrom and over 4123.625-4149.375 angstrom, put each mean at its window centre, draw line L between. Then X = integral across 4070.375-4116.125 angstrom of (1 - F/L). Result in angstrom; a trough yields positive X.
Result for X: 1.7 angstrom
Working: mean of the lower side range 15.4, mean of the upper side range 15.2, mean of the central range 14.7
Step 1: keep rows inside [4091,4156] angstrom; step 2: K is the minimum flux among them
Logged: 11.73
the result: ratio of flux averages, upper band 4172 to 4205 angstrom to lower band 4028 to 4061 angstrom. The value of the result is 0.9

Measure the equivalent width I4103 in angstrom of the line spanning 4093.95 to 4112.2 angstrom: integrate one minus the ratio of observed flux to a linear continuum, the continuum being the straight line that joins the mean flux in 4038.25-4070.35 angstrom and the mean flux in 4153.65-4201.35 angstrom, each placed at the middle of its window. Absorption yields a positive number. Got 1.6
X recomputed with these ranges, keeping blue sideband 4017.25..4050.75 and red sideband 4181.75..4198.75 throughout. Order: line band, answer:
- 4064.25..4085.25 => 0.6 angstrom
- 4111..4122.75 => 0.1 angstrom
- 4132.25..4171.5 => 1.2 angstrom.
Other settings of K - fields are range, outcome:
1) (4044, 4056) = 14.13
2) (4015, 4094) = 13.29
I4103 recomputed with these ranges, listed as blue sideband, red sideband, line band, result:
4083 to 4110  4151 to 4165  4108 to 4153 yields -1.5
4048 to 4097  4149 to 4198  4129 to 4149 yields -0.4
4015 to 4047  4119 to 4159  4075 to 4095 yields 0.0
